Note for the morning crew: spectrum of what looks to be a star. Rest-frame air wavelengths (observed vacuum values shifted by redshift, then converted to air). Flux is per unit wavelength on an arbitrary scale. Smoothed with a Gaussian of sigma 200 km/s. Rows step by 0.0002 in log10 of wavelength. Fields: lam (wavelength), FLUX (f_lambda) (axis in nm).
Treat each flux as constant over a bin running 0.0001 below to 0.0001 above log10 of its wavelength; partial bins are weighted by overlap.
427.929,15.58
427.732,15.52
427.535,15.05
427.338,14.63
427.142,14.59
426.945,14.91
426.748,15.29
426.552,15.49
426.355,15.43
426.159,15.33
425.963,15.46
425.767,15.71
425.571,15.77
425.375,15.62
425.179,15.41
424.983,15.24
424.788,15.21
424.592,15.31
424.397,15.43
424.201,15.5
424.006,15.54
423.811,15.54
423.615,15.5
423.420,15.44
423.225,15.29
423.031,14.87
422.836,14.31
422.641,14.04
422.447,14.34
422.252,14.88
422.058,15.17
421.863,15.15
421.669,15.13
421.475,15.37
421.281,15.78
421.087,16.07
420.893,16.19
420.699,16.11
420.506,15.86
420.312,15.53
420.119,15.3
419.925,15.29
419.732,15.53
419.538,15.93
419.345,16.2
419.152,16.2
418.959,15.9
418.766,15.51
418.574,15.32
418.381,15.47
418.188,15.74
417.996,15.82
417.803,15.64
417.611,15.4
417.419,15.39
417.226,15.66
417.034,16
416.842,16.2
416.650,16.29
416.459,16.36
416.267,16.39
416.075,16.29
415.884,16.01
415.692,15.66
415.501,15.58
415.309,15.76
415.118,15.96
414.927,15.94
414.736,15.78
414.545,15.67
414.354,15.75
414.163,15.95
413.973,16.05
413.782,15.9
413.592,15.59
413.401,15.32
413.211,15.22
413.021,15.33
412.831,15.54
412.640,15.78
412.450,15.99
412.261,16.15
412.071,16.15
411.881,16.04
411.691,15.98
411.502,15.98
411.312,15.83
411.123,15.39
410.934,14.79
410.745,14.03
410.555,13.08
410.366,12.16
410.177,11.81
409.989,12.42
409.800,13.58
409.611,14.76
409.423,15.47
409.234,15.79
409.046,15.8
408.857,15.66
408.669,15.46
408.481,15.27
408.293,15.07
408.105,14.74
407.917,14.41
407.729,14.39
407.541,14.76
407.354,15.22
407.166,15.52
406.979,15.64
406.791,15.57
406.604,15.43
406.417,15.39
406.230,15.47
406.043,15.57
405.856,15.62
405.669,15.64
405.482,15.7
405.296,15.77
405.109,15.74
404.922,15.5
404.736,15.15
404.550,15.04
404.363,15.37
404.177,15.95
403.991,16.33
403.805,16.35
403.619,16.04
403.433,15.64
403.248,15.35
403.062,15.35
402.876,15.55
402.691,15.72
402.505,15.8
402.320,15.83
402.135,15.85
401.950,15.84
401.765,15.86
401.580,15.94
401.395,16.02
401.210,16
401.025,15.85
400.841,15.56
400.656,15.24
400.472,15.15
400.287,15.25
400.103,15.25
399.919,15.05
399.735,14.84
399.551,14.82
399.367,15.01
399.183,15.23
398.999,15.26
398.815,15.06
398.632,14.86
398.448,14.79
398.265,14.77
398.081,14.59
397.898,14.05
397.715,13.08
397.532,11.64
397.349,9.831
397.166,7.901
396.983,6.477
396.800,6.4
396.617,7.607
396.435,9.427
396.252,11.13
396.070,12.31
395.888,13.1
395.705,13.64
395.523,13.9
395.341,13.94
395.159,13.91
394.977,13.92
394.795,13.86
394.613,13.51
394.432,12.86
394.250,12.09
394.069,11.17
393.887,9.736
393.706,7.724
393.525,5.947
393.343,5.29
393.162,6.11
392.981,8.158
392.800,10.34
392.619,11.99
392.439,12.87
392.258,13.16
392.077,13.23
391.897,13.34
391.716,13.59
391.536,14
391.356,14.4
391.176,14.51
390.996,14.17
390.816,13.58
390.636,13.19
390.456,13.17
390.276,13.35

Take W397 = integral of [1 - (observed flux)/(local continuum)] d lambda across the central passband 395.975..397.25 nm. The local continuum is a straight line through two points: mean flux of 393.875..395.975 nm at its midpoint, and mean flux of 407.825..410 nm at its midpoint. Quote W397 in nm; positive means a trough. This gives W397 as 0.43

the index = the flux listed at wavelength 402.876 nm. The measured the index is 15.55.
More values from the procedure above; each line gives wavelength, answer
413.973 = 16.05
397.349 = 9.831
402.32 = 15.83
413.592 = 15.59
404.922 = 15.5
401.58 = 15.94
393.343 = 5.29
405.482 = 15.7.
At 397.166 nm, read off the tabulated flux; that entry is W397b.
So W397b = 7.901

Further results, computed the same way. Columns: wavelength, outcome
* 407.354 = 15.22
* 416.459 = 16.36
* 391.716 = 13.59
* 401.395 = 16.02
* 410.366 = 12.16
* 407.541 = 14.76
